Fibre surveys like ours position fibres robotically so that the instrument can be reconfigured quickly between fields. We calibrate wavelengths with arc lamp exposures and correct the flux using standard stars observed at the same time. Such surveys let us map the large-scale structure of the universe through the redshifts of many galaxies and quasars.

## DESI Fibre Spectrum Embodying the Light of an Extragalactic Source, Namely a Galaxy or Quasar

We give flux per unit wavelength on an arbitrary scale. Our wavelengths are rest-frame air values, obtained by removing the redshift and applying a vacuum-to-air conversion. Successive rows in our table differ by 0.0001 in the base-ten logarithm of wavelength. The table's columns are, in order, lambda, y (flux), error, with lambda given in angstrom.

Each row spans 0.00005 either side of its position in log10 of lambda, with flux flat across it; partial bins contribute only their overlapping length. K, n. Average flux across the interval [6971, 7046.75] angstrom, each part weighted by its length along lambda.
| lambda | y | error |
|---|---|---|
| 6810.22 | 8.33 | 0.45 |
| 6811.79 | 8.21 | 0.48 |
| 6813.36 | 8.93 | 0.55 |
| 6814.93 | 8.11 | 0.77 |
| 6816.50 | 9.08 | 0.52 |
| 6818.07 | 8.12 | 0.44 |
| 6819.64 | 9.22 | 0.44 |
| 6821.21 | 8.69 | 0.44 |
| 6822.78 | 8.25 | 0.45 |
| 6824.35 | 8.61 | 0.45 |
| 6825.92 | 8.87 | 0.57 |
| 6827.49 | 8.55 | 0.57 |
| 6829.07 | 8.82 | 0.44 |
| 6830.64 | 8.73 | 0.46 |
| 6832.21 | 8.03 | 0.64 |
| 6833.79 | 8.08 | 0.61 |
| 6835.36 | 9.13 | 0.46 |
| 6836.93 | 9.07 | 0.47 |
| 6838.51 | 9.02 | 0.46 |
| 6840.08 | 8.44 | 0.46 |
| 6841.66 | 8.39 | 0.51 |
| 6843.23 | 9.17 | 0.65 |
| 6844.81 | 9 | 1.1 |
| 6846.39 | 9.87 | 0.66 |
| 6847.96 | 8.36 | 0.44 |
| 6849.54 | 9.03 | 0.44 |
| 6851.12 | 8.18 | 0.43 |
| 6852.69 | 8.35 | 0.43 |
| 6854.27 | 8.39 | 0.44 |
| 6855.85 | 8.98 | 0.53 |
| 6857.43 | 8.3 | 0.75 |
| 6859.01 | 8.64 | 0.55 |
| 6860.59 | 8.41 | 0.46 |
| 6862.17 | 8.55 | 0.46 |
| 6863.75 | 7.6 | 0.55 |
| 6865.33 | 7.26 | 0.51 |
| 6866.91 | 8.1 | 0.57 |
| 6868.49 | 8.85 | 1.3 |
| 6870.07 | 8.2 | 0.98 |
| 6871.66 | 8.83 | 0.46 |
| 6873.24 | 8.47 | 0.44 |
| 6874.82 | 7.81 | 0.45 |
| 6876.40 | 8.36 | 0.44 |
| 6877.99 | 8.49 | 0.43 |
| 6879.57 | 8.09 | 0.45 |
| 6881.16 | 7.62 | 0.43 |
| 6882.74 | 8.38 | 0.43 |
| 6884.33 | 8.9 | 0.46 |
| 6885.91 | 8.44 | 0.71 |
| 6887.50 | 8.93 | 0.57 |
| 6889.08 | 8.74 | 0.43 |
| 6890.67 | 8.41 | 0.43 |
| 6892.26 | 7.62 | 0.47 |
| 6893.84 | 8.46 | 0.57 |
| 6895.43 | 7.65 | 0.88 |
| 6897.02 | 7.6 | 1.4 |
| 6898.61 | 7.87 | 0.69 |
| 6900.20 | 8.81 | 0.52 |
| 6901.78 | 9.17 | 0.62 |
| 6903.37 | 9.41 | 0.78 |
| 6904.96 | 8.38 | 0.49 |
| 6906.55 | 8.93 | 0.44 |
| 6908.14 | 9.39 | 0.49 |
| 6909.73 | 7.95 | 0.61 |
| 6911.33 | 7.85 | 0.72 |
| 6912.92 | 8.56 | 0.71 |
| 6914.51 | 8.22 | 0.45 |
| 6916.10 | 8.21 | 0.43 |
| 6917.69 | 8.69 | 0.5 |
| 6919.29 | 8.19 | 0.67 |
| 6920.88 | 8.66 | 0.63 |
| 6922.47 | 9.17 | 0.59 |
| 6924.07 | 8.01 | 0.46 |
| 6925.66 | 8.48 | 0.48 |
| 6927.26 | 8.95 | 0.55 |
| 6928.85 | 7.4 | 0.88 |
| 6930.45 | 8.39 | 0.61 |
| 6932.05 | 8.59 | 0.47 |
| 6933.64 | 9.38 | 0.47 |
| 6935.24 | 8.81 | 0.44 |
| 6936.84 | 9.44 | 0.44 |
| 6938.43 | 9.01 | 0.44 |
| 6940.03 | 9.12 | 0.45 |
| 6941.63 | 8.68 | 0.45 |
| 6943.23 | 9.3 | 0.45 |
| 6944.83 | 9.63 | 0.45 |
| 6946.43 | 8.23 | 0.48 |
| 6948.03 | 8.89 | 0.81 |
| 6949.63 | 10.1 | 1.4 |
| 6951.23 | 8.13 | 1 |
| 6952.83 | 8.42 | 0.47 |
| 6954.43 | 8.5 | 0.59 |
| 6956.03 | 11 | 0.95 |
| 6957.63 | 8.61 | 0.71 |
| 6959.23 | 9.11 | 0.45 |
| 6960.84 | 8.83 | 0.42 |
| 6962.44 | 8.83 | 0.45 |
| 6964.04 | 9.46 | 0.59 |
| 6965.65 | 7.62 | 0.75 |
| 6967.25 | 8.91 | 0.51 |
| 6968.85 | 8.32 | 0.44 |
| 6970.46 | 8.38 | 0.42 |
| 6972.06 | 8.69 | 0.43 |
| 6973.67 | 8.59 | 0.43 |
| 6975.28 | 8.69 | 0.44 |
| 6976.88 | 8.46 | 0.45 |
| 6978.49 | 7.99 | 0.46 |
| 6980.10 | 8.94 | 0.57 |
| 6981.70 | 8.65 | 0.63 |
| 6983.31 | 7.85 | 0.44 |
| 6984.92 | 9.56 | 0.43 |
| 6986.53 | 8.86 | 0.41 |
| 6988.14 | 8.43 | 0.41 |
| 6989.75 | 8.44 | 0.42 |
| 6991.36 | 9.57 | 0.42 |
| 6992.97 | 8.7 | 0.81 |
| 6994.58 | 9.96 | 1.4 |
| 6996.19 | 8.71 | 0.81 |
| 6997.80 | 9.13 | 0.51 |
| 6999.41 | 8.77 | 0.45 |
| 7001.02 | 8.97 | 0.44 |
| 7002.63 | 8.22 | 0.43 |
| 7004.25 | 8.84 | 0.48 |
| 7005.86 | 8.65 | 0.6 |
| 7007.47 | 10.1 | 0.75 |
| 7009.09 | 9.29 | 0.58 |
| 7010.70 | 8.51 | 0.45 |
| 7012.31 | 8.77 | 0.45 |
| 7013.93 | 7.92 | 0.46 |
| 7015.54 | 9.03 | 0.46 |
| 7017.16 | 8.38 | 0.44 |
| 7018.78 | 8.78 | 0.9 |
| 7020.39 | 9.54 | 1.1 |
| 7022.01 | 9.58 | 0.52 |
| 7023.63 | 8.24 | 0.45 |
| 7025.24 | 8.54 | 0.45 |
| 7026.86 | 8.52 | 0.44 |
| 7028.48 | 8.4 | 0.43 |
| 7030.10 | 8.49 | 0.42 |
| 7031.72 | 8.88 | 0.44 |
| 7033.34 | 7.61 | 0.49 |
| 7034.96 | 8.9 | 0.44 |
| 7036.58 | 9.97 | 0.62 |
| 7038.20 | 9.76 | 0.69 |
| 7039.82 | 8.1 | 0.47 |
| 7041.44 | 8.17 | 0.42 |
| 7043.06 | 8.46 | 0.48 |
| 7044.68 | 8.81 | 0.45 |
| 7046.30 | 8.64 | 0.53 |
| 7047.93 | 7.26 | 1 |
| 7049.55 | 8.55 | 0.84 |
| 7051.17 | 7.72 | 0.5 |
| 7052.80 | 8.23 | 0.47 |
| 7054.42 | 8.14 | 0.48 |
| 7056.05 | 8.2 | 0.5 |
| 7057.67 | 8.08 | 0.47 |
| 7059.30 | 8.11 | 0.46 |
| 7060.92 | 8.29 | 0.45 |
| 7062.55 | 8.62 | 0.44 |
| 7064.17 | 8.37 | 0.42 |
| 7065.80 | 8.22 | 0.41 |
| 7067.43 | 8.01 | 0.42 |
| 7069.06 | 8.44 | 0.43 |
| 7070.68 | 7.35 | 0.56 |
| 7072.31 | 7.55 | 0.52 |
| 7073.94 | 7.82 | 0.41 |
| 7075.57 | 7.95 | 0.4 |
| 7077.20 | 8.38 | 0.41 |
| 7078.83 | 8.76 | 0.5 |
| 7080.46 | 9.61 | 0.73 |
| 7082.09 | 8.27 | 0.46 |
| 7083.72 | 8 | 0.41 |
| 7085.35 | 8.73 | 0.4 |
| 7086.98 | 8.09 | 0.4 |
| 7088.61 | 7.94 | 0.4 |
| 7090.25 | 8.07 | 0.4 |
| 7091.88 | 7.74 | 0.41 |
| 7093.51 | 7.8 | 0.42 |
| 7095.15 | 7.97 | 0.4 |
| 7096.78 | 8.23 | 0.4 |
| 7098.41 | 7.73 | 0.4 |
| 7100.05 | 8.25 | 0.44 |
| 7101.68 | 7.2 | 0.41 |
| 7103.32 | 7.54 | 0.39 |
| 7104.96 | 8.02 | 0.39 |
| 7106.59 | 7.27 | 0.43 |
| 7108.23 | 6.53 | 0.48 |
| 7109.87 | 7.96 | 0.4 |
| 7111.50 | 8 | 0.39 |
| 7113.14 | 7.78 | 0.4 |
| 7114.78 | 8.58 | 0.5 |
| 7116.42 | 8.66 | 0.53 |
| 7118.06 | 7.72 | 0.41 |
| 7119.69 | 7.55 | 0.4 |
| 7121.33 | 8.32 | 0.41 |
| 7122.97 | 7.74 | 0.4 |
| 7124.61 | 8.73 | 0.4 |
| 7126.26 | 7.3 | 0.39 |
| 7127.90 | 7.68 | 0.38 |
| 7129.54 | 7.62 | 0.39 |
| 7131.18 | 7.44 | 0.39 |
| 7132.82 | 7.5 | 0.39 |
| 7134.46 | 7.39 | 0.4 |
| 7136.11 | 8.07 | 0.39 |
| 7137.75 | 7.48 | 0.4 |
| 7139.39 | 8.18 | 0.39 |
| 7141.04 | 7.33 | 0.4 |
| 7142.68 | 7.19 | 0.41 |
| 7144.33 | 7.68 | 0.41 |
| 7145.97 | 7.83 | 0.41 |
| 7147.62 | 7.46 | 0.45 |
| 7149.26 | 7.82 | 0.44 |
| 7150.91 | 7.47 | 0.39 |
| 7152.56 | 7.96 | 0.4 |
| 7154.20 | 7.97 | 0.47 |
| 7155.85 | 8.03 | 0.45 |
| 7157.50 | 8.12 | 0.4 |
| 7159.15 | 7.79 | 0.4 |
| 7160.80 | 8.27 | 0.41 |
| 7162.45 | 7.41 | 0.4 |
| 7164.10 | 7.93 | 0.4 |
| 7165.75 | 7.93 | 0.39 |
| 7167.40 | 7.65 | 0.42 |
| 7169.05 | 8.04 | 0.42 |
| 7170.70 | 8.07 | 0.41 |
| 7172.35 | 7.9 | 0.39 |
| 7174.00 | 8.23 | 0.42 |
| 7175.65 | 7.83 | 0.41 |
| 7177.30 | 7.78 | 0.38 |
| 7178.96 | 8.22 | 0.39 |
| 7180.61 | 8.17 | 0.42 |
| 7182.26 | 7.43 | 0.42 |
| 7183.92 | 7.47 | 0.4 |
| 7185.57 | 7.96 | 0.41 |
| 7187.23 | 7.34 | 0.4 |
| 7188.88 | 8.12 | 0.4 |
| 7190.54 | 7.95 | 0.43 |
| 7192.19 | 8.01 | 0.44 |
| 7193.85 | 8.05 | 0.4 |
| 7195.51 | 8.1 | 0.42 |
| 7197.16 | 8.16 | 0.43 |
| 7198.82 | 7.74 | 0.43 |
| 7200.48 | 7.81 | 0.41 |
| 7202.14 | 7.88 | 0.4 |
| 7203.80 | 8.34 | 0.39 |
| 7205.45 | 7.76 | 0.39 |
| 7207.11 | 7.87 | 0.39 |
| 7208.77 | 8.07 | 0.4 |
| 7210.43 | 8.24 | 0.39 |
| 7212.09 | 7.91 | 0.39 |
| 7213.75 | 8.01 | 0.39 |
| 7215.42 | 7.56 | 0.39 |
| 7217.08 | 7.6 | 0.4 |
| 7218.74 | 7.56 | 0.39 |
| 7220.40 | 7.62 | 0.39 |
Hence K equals 8.77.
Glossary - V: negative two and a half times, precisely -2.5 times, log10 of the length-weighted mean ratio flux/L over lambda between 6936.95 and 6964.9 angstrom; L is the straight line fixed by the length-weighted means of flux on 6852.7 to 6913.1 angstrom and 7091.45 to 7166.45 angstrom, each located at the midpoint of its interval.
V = -0.11 mag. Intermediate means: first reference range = 8.38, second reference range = 7.79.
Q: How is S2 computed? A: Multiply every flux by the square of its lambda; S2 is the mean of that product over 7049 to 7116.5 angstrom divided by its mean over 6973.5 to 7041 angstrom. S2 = 0.9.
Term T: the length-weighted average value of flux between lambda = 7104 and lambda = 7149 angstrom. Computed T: 7.74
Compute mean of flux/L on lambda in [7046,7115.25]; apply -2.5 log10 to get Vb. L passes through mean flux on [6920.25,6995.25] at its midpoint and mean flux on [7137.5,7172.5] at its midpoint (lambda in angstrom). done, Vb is 0.02 mag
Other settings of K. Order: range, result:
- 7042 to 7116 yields 8.08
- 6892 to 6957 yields 8.67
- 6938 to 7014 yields 8.85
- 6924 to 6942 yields 8.72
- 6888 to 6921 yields 8.42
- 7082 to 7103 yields 7.98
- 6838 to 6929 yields 8.46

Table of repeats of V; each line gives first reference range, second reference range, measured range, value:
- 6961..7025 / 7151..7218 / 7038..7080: 0.03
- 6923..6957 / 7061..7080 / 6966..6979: 0.03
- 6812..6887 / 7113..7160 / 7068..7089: -0.04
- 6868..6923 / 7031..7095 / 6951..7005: -0.05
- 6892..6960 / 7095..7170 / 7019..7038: -0.07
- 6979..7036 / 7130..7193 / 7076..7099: 0.01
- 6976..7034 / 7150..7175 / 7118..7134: 0.05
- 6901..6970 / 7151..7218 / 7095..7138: 0.05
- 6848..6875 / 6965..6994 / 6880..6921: 0.00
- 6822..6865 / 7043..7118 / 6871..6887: 0.02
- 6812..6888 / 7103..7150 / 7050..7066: -0.04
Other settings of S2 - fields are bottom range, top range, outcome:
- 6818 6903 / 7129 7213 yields 1.01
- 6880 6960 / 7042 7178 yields 0.97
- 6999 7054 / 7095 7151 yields 0.92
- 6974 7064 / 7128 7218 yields 0.95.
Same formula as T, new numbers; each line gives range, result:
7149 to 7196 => 7.9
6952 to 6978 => 8.77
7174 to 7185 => 7.85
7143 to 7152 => 7.63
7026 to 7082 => 8.36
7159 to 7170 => 7.87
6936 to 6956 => 9.03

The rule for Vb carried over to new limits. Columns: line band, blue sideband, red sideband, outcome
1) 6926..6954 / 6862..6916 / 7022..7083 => -0.06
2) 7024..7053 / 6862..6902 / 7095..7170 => -0.07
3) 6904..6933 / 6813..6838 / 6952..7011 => 0.04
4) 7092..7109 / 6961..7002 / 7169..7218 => 0.08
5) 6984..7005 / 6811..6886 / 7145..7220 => -0.09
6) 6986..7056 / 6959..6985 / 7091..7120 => -0.05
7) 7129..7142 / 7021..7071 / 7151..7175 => 0.06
